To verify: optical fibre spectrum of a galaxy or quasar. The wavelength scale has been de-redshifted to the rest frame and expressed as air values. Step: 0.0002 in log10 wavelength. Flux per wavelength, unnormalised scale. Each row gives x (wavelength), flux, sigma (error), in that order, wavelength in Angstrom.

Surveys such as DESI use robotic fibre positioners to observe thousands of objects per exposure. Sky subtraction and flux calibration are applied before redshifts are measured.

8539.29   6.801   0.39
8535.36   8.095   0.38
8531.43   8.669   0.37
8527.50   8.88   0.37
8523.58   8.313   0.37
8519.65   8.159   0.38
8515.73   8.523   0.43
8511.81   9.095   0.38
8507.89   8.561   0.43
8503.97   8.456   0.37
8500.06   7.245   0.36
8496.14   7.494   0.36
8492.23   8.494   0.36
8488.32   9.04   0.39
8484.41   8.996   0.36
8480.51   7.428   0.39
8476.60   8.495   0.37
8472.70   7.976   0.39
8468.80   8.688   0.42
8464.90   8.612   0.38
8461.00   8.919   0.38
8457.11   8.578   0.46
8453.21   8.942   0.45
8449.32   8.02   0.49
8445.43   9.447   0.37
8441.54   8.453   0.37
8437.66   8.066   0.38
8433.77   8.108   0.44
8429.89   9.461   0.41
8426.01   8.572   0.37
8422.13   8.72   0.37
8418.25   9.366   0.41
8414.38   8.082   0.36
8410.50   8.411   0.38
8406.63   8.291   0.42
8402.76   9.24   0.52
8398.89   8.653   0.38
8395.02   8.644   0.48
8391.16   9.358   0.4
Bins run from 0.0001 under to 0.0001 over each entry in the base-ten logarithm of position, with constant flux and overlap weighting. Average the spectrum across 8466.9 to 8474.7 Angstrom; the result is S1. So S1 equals 8.33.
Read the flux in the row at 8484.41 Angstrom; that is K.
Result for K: 8.996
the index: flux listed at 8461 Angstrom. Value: 8.919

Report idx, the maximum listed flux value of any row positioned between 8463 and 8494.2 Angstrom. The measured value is 9.04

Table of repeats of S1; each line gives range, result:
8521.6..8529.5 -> 8.59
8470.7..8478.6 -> 8.23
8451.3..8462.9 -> 8.81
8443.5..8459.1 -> 8.75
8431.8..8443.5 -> 8.22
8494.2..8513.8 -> 8.17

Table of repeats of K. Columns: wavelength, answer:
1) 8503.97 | 8.456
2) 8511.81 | 9.095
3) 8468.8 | 8.688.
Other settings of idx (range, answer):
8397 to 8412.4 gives 9.24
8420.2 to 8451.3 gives 9.461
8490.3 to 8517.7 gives 9.095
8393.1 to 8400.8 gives 8.653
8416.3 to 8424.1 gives 9.366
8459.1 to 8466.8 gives 8.919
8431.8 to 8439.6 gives 8.108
